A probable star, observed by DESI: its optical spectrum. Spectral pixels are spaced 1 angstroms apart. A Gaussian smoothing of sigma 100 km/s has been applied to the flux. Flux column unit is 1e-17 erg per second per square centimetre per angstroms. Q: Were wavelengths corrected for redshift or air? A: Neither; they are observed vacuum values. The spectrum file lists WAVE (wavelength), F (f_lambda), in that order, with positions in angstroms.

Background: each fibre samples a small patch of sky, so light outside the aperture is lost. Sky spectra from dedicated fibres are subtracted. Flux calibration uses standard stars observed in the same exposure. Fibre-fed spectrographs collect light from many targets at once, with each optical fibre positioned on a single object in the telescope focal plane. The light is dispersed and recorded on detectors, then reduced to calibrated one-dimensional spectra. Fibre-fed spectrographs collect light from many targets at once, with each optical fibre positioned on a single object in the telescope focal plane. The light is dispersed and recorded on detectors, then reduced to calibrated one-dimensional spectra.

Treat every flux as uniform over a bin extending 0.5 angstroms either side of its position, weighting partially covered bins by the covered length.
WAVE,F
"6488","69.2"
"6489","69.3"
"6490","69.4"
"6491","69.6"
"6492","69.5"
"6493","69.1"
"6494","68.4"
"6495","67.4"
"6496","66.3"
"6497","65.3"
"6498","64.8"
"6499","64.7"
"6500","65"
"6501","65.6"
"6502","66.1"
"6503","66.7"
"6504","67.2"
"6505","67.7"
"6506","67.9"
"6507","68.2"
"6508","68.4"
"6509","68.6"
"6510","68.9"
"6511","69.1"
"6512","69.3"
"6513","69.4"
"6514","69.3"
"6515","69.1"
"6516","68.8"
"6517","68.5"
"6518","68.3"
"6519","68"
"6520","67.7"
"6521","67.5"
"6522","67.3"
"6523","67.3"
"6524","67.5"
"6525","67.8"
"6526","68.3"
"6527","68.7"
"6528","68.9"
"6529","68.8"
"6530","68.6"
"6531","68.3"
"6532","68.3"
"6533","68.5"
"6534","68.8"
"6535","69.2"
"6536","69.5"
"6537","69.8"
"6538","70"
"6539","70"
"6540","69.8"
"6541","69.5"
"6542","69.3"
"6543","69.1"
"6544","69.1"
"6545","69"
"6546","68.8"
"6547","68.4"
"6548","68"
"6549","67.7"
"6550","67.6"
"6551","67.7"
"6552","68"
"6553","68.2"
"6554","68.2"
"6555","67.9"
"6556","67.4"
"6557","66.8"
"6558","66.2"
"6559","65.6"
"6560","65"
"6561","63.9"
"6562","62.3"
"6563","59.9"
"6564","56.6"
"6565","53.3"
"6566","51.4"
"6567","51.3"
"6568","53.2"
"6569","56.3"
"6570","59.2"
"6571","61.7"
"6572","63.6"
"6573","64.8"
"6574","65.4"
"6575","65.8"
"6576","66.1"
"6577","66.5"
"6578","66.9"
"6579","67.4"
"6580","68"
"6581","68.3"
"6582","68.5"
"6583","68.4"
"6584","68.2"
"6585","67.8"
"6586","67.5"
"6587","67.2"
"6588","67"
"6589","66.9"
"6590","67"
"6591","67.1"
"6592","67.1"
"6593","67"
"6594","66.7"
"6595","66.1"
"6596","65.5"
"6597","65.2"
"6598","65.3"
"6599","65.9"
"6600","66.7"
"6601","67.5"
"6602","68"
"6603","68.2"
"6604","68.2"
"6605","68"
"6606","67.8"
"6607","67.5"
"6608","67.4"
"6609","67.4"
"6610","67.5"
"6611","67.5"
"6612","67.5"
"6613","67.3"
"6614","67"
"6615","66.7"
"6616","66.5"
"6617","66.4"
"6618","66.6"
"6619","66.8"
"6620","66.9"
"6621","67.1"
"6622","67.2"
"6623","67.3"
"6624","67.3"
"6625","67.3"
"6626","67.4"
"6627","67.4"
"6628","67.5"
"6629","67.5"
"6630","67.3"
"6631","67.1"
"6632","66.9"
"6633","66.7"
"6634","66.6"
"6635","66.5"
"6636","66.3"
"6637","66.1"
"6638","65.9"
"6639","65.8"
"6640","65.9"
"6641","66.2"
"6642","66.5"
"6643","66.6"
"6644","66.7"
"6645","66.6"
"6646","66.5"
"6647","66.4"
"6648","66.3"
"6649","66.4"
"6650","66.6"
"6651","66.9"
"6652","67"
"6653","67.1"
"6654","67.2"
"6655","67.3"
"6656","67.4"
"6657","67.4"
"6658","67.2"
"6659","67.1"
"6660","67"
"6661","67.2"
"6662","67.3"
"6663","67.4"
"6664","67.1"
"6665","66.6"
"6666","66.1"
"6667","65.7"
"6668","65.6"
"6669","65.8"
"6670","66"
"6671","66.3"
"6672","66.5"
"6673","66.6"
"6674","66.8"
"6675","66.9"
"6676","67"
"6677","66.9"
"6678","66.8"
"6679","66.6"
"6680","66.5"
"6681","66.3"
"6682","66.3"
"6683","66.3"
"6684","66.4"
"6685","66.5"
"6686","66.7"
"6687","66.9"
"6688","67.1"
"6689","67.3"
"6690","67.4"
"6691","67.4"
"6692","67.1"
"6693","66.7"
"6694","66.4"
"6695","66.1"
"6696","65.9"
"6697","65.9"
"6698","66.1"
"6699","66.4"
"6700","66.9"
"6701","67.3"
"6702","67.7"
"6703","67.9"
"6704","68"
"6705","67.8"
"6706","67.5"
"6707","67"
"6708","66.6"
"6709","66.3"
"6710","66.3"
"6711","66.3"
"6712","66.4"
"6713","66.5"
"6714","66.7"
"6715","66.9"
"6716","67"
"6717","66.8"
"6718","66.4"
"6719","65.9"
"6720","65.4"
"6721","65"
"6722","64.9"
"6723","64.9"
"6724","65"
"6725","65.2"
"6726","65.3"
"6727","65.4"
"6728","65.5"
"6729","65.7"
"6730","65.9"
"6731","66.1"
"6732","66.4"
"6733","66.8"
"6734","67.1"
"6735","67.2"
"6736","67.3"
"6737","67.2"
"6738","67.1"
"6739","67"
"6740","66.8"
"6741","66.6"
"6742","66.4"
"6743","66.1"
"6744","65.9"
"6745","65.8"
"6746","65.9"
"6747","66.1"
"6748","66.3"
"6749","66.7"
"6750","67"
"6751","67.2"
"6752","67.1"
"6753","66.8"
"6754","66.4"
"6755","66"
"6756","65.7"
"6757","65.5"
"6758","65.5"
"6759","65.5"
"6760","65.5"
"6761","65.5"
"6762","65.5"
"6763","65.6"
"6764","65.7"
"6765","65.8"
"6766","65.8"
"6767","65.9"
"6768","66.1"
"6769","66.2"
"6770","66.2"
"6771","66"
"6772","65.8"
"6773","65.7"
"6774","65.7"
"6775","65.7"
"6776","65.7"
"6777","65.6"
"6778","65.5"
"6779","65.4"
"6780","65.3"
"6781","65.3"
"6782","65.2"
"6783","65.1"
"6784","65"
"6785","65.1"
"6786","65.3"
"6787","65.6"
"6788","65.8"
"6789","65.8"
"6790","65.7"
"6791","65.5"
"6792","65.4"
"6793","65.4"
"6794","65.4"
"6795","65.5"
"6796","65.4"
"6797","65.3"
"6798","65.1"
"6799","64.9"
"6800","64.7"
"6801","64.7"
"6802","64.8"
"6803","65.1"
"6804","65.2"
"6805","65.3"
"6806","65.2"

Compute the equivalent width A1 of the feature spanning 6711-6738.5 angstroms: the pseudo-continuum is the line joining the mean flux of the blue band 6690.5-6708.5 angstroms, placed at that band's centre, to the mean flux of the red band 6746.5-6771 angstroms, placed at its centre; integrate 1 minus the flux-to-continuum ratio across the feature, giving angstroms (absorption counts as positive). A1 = 0.17 angstroms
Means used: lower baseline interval 66.9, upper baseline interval 66.1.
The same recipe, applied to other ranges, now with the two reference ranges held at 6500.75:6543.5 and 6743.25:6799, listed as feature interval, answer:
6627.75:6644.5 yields 0.2 angstroms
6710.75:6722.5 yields 0.0 angstroms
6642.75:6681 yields 0.1 angstroms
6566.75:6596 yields 1.1 angstroms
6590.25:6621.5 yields 0.3 angstroms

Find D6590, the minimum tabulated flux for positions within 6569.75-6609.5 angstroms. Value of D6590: 59.2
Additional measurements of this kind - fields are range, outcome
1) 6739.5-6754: 65.8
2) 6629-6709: 65.6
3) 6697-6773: 64.9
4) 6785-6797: 65.1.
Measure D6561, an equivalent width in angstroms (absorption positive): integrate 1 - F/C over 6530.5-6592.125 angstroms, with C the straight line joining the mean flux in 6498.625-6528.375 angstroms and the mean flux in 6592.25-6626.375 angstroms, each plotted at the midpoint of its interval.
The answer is 1.4 angstroms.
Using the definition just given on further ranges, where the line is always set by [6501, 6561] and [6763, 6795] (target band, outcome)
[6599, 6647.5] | 0.2 angstroms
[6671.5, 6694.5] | -0.1 angstroms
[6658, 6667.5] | 0.0 angstroms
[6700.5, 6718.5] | -0.2 angstroms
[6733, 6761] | -0.2 angstroms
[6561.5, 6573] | 1.8 angstroms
